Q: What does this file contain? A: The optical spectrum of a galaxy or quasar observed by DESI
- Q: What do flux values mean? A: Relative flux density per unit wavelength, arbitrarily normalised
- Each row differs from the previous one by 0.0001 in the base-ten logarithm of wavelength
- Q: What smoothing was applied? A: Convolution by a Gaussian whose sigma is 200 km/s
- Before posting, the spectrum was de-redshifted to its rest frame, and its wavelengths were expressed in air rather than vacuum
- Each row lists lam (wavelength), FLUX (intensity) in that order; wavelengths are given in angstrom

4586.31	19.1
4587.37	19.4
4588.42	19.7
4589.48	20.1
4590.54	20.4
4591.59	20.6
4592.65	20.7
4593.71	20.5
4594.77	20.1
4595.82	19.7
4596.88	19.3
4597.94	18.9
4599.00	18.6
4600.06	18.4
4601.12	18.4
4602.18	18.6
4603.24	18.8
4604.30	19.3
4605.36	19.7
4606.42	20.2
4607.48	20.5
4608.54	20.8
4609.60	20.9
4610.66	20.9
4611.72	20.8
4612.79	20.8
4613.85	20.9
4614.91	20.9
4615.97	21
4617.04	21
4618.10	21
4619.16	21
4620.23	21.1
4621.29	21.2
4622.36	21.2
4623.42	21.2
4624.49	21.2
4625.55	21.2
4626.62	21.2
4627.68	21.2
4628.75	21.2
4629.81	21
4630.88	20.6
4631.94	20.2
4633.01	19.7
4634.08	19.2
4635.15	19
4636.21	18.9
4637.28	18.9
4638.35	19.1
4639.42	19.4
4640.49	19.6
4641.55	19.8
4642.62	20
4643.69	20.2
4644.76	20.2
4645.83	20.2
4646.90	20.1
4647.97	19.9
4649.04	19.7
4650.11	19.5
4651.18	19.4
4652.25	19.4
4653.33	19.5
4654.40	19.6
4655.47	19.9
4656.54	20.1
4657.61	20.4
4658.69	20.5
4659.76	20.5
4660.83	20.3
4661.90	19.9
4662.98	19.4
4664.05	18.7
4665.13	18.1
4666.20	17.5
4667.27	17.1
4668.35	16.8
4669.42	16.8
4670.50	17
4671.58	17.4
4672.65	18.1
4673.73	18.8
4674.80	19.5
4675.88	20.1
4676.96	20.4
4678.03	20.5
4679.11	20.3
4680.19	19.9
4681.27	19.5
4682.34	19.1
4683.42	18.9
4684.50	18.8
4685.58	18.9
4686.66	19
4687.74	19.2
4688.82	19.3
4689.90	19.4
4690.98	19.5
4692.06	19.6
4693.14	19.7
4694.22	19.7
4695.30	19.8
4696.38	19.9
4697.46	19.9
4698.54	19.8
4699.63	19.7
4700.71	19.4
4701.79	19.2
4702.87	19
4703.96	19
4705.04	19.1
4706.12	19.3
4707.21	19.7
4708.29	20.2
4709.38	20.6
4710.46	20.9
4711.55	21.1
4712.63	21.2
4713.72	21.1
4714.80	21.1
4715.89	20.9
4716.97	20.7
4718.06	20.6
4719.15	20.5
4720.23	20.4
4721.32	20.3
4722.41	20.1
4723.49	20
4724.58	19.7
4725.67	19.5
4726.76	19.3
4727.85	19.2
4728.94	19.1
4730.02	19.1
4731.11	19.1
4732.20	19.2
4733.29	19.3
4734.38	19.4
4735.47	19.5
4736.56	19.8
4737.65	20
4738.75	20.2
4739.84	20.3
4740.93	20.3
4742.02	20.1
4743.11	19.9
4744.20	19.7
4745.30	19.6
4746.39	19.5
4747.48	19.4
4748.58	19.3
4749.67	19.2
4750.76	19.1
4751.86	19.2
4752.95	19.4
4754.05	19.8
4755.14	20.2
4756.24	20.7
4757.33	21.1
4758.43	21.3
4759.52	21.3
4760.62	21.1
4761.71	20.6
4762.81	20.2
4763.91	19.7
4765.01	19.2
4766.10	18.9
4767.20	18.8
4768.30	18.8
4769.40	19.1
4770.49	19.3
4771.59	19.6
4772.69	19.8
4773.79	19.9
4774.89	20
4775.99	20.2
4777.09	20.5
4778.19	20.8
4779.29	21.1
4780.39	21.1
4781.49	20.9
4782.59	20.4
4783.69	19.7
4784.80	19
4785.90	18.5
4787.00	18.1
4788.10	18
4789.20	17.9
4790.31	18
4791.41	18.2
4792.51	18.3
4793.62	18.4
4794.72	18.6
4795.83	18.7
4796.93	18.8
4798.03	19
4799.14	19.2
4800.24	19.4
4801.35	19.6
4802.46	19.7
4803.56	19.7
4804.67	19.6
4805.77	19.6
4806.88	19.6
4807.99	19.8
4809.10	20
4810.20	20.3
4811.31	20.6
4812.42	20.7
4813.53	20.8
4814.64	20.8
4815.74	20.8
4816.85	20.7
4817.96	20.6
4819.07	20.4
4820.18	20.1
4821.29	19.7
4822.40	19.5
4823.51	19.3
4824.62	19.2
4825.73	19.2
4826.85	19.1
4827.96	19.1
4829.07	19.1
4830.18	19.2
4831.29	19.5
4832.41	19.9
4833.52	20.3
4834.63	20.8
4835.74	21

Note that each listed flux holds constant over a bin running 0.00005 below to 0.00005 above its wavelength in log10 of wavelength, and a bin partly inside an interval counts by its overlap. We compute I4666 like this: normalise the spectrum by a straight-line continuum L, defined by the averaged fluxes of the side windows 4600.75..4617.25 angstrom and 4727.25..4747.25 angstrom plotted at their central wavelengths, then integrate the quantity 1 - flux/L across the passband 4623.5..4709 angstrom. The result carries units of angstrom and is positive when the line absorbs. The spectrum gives 1.9 angstrom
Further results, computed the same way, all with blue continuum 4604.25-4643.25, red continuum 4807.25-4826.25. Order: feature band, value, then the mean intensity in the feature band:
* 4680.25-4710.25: 1.3 angstrom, 19.5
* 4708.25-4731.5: 0.1 angstrom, 20.2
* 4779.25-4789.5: 0.4 angstrom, 19.4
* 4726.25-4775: 1.3 angstrom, 19.7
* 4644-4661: 0.4 angstrom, 19.9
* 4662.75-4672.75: 1.4 angstrom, 17.6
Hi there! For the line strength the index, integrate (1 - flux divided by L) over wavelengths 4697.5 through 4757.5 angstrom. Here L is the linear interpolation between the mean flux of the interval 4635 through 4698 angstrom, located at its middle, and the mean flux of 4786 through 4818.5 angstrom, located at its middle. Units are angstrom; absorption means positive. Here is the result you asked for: -1.5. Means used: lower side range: 19.3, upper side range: 19.4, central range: 19.9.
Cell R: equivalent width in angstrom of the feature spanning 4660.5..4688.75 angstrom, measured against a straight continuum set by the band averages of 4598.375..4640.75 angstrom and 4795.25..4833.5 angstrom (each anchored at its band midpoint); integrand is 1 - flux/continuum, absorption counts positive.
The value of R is 1.7 angstrom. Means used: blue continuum 20.2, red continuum 19.7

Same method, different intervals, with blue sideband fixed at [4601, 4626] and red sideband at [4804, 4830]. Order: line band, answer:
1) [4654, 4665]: 0.3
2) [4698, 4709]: 0.4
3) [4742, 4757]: 0.4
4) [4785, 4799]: 1.1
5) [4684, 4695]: 0.5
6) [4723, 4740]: 0.6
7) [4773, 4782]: -0.2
